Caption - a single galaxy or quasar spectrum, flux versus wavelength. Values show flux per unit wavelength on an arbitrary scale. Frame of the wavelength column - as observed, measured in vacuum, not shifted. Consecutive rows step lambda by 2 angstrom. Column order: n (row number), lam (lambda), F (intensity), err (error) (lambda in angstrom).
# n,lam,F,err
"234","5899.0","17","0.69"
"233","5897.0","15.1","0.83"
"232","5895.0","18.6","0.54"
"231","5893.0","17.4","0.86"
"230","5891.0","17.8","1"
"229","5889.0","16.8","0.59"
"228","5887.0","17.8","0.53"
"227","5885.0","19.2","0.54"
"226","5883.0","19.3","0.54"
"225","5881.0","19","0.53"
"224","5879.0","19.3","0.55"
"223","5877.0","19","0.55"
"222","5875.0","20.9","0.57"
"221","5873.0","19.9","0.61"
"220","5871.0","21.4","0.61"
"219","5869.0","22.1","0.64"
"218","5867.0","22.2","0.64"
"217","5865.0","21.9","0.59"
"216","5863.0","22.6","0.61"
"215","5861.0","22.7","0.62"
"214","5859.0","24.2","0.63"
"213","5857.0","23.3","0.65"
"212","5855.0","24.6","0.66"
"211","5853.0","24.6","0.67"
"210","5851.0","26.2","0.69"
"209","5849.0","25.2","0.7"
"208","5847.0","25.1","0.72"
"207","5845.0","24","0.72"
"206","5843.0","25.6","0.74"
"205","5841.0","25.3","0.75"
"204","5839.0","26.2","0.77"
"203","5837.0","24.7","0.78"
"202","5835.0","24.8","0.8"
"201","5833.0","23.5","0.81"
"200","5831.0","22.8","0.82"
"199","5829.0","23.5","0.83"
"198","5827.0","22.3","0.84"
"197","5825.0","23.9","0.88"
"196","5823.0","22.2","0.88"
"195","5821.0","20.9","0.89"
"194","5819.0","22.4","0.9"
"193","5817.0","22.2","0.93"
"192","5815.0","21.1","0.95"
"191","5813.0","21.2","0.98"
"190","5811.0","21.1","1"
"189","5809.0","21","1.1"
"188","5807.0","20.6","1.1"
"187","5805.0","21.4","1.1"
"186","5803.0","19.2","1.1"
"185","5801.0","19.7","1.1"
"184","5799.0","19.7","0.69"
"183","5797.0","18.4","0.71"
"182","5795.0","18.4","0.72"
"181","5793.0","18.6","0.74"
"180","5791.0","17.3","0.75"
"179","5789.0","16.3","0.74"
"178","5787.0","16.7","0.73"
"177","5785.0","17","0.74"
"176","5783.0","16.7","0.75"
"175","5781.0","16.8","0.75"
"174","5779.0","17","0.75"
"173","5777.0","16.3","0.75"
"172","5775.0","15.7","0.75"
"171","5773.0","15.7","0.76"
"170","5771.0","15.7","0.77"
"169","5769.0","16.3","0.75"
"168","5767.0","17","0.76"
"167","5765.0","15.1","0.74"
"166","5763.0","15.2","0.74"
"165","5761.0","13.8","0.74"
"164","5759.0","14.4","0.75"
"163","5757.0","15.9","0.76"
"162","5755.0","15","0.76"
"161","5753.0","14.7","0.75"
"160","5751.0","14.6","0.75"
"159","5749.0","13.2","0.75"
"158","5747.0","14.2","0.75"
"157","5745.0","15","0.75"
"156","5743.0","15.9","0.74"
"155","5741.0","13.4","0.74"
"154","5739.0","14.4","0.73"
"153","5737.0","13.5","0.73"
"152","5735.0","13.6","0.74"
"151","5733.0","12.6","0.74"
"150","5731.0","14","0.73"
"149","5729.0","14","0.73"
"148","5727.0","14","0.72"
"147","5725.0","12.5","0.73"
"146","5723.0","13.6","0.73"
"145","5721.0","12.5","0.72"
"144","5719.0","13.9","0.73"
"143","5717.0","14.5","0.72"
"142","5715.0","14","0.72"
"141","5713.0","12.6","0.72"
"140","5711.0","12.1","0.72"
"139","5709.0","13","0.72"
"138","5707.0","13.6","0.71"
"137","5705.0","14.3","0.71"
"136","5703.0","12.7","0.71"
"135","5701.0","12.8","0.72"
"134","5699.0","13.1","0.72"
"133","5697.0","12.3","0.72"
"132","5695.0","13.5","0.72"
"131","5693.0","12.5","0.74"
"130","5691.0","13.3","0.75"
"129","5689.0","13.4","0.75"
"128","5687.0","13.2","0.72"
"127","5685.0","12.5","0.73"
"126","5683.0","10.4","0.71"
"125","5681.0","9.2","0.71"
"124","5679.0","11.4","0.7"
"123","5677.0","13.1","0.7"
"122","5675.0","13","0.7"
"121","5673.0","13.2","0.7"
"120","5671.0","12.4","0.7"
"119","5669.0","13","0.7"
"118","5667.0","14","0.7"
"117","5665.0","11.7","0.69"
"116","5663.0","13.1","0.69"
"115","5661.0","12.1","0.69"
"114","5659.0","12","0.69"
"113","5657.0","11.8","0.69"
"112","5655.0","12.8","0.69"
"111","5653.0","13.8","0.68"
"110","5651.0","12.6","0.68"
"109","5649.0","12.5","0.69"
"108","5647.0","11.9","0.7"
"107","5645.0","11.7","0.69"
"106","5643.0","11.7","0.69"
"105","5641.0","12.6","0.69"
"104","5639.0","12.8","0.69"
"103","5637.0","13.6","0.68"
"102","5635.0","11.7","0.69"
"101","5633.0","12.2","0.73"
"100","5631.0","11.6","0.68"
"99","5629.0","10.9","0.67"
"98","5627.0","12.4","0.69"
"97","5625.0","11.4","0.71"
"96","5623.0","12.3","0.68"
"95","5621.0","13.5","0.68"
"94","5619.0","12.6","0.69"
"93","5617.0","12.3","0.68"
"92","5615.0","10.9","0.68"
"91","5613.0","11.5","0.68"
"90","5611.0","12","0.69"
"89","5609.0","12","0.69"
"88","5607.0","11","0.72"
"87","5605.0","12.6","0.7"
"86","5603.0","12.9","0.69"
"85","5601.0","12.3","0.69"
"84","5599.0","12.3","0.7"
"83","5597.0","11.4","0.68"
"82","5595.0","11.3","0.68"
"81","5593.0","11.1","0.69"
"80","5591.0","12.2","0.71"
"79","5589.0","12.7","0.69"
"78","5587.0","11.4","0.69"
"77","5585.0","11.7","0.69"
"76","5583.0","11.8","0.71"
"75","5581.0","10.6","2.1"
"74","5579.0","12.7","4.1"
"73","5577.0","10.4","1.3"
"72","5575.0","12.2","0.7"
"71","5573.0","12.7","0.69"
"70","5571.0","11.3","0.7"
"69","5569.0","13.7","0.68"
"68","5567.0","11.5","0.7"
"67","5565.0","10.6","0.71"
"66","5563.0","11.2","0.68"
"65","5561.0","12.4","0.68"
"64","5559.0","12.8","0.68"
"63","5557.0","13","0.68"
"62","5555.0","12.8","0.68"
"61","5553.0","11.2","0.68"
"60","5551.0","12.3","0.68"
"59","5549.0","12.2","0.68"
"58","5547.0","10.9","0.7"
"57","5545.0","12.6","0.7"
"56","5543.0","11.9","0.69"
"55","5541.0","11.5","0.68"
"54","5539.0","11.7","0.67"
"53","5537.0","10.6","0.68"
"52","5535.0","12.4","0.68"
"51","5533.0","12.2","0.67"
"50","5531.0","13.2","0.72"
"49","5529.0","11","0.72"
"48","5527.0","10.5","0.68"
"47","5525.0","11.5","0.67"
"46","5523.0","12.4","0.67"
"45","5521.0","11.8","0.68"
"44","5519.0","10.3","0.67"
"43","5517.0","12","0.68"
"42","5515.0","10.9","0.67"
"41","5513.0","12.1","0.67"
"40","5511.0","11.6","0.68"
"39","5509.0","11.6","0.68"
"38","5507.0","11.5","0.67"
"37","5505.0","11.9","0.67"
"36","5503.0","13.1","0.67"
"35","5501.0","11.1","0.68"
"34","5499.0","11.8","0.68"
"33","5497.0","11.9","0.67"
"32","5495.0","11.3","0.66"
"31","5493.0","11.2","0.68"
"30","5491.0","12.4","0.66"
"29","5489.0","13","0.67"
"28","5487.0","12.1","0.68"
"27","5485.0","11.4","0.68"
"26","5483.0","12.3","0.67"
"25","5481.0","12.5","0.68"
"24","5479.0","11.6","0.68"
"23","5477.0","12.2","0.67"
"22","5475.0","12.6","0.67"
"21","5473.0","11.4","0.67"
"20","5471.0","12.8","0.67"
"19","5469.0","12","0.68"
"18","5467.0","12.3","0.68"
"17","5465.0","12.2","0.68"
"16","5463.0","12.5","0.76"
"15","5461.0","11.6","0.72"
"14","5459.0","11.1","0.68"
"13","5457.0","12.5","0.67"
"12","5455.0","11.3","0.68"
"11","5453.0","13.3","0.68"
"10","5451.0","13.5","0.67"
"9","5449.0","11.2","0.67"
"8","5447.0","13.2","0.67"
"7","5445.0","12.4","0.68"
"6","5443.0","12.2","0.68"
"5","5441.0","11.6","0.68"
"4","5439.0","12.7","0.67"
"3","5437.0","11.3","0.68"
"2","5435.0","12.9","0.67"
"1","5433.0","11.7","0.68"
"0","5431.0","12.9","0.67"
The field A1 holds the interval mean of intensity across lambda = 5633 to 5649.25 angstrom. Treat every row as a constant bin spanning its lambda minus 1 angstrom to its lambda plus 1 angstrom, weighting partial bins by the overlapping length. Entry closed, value 12.3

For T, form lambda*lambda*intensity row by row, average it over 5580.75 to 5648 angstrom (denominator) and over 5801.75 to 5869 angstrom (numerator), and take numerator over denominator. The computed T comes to 2.08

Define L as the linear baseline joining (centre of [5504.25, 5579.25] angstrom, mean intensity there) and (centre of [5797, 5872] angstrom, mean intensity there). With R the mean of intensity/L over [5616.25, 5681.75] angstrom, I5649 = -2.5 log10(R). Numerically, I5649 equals 0.27 mag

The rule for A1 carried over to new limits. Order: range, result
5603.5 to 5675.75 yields 12.3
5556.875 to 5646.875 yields 12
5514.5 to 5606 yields 11.8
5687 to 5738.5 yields 13.3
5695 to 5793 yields 14.6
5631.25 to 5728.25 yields 12.7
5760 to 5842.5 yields 19.6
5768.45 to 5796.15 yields 16.8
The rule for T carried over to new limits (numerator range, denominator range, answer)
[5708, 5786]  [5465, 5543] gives 1.35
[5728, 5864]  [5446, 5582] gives 1.78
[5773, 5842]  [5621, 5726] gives 1.69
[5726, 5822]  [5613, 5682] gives 1.43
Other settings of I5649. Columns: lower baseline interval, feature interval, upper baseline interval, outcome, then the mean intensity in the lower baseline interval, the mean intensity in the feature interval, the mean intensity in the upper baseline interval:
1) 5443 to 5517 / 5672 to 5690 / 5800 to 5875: 0.432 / 12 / 12.2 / 22.8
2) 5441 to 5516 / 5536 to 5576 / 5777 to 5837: 0.169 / 12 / 12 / 20.2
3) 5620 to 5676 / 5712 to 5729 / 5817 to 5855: 0.246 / 12.4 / 13.5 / 24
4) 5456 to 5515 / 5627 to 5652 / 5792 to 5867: 0.345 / 12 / 12.2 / 22.6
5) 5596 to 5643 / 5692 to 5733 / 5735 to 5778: 0.063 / 12.1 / 13.3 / 15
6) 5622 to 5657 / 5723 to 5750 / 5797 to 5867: 0.259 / 12.3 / 13.9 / 22.9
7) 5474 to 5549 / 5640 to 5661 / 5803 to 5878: 0.314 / 11.8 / 12.3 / 22.8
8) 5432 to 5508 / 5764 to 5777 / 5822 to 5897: 0.234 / 12.1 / 15.9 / 22.1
